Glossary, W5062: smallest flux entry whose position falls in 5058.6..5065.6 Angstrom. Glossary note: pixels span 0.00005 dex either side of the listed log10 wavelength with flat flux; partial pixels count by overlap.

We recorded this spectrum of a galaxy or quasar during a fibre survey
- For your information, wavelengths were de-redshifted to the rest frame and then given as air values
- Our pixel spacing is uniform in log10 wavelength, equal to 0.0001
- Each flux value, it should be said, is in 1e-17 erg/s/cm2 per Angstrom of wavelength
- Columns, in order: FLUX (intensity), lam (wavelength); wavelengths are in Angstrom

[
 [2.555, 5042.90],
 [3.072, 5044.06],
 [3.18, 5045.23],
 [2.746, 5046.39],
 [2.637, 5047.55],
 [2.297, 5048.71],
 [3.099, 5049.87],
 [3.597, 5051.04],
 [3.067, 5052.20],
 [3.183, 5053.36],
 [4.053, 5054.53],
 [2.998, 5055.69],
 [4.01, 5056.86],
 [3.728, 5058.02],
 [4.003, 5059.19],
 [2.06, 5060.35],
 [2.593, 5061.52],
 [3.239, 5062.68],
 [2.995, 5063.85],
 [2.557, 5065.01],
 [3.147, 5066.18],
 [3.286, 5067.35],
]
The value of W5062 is 2.06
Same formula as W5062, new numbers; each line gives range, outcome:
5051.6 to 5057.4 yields 2.998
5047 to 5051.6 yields 2.297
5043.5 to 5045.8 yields 3.072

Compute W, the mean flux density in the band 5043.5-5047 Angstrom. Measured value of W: 2.99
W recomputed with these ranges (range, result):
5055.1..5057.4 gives 3.49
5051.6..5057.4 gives 3.46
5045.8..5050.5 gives 2.7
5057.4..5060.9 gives 3.29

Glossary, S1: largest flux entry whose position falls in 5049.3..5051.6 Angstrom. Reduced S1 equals 3.597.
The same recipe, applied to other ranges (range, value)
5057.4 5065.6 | 4.003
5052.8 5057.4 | 4.053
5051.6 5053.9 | 3.183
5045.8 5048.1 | 2.746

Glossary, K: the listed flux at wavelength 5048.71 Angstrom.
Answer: 2.297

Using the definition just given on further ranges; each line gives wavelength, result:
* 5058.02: 3.728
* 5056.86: 4.01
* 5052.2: 3.067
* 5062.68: 3.239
